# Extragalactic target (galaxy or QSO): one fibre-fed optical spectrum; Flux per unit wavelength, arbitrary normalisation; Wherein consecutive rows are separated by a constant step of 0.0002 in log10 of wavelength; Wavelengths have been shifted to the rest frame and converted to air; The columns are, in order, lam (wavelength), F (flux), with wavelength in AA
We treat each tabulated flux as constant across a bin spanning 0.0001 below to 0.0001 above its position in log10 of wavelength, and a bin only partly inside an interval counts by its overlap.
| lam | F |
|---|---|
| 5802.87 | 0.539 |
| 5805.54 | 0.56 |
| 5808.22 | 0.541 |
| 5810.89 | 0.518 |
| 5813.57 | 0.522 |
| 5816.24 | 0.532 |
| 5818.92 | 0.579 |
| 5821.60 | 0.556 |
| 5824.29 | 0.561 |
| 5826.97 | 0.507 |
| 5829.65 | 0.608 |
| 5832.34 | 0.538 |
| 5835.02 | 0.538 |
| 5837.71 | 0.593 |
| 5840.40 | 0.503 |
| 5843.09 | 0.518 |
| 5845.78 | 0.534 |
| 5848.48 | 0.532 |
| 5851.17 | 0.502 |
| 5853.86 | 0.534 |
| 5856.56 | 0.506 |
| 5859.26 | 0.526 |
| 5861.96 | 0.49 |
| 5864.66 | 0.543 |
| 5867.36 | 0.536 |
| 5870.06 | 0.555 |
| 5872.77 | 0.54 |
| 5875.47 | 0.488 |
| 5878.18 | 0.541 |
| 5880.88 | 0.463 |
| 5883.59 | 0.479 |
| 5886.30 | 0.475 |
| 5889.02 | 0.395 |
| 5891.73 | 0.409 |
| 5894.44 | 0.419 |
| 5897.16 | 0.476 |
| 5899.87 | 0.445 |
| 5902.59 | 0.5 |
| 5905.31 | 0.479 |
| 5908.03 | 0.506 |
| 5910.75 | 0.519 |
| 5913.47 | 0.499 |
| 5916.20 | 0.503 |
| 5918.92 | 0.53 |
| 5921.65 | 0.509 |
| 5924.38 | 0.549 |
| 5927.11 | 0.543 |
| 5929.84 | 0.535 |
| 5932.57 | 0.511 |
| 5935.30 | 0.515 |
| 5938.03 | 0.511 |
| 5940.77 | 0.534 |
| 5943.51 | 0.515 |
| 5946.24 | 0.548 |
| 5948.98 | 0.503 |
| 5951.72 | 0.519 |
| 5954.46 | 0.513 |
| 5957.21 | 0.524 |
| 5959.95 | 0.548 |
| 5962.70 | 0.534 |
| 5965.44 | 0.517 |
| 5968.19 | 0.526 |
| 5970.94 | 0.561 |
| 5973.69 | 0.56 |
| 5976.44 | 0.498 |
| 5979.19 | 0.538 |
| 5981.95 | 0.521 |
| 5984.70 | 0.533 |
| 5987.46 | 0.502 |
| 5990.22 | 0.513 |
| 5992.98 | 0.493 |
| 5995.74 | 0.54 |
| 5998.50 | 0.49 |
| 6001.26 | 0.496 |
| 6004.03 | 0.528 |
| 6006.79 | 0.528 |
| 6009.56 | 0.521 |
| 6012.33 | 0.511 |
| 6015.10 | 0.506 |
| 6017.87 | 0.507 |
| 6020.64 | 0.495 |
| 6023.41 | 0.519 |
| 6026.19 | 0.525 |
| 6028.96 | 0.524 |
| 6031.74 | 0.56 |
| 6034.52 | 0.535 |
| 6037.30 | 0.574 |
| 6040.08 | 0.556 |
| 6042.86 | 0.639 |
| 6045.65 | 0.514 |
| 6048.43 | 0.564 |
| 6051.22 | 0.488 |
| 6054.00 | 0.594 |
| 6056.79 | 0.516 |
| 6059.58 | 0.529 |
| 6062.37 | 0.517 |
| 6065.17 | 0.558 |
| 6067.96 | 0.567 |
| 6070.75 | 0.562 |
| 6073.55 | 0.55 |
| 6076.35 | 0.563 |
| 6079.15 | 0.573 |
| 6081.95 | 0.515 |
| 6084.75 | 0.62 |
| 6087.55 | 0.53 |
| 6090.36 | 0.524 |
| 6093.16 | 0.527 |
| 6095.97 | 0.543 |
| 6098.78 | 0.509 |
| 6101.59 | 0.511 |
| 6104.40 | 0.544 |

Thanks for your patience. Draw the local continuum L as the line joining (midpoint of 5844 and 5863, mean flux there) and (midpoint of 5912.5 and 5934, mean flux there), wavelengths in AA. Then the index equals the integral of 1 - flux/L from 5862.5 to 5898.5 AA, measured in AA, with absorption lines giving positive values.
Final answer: 2.3 AA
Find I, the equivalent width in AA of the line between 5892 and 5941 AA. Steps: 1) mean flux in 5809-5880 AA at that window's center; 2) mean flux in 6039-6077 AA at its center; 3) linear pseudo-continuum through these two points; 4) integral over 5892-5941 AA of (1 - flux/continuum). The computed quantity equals 3.45 AA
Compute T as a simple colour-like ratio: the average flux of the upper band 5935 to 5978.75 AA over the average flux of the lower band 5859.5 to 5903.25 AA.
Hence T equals 1.09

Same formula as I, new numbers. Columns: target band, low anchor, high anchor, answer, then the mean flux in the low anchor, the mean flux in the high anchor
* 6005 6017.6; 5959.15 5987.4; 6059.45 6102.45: 0.5 AA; 0.532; 0.544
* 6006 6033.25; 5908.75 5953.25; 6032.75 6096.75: 1.1 AA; 0.521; 0.55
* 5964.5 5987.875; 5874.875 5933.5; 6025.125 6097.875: -0.6 AA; 0.49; 0.549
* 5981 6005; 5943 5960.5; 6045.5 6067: 0.7 AA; 0.524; 0.537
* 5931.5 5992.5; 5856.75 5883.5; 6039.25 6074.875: 1.1 AA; 0.518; 0.55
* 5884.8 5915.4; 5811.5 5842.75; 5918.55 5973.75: 3.9 AA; 0.547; 0.528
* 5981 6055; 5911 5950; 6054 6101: 1.0 AA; 0.522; 0.545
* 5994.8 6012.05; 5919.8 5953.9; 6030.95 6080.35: 0.8 AA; 0.524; 0.553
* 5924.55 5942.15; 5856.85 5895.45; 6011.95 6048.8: -0.6 AA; 0.491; 0.538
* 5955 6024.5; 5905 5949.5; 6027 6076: 1.9 AA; 0.519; 0.55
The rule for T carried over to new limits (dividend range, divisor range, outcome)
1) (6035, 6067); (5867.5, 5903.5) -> 1.15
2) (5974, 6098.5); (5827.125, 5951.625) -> 1.05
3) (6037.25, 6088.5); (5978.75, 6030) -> 1.08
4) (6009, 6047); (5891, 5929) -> 1.08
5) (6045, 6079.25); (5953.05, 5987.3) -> 1.03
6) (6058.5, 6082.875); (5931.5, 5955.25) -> 1.06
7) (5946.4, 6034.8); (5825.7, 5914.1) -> 1.03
